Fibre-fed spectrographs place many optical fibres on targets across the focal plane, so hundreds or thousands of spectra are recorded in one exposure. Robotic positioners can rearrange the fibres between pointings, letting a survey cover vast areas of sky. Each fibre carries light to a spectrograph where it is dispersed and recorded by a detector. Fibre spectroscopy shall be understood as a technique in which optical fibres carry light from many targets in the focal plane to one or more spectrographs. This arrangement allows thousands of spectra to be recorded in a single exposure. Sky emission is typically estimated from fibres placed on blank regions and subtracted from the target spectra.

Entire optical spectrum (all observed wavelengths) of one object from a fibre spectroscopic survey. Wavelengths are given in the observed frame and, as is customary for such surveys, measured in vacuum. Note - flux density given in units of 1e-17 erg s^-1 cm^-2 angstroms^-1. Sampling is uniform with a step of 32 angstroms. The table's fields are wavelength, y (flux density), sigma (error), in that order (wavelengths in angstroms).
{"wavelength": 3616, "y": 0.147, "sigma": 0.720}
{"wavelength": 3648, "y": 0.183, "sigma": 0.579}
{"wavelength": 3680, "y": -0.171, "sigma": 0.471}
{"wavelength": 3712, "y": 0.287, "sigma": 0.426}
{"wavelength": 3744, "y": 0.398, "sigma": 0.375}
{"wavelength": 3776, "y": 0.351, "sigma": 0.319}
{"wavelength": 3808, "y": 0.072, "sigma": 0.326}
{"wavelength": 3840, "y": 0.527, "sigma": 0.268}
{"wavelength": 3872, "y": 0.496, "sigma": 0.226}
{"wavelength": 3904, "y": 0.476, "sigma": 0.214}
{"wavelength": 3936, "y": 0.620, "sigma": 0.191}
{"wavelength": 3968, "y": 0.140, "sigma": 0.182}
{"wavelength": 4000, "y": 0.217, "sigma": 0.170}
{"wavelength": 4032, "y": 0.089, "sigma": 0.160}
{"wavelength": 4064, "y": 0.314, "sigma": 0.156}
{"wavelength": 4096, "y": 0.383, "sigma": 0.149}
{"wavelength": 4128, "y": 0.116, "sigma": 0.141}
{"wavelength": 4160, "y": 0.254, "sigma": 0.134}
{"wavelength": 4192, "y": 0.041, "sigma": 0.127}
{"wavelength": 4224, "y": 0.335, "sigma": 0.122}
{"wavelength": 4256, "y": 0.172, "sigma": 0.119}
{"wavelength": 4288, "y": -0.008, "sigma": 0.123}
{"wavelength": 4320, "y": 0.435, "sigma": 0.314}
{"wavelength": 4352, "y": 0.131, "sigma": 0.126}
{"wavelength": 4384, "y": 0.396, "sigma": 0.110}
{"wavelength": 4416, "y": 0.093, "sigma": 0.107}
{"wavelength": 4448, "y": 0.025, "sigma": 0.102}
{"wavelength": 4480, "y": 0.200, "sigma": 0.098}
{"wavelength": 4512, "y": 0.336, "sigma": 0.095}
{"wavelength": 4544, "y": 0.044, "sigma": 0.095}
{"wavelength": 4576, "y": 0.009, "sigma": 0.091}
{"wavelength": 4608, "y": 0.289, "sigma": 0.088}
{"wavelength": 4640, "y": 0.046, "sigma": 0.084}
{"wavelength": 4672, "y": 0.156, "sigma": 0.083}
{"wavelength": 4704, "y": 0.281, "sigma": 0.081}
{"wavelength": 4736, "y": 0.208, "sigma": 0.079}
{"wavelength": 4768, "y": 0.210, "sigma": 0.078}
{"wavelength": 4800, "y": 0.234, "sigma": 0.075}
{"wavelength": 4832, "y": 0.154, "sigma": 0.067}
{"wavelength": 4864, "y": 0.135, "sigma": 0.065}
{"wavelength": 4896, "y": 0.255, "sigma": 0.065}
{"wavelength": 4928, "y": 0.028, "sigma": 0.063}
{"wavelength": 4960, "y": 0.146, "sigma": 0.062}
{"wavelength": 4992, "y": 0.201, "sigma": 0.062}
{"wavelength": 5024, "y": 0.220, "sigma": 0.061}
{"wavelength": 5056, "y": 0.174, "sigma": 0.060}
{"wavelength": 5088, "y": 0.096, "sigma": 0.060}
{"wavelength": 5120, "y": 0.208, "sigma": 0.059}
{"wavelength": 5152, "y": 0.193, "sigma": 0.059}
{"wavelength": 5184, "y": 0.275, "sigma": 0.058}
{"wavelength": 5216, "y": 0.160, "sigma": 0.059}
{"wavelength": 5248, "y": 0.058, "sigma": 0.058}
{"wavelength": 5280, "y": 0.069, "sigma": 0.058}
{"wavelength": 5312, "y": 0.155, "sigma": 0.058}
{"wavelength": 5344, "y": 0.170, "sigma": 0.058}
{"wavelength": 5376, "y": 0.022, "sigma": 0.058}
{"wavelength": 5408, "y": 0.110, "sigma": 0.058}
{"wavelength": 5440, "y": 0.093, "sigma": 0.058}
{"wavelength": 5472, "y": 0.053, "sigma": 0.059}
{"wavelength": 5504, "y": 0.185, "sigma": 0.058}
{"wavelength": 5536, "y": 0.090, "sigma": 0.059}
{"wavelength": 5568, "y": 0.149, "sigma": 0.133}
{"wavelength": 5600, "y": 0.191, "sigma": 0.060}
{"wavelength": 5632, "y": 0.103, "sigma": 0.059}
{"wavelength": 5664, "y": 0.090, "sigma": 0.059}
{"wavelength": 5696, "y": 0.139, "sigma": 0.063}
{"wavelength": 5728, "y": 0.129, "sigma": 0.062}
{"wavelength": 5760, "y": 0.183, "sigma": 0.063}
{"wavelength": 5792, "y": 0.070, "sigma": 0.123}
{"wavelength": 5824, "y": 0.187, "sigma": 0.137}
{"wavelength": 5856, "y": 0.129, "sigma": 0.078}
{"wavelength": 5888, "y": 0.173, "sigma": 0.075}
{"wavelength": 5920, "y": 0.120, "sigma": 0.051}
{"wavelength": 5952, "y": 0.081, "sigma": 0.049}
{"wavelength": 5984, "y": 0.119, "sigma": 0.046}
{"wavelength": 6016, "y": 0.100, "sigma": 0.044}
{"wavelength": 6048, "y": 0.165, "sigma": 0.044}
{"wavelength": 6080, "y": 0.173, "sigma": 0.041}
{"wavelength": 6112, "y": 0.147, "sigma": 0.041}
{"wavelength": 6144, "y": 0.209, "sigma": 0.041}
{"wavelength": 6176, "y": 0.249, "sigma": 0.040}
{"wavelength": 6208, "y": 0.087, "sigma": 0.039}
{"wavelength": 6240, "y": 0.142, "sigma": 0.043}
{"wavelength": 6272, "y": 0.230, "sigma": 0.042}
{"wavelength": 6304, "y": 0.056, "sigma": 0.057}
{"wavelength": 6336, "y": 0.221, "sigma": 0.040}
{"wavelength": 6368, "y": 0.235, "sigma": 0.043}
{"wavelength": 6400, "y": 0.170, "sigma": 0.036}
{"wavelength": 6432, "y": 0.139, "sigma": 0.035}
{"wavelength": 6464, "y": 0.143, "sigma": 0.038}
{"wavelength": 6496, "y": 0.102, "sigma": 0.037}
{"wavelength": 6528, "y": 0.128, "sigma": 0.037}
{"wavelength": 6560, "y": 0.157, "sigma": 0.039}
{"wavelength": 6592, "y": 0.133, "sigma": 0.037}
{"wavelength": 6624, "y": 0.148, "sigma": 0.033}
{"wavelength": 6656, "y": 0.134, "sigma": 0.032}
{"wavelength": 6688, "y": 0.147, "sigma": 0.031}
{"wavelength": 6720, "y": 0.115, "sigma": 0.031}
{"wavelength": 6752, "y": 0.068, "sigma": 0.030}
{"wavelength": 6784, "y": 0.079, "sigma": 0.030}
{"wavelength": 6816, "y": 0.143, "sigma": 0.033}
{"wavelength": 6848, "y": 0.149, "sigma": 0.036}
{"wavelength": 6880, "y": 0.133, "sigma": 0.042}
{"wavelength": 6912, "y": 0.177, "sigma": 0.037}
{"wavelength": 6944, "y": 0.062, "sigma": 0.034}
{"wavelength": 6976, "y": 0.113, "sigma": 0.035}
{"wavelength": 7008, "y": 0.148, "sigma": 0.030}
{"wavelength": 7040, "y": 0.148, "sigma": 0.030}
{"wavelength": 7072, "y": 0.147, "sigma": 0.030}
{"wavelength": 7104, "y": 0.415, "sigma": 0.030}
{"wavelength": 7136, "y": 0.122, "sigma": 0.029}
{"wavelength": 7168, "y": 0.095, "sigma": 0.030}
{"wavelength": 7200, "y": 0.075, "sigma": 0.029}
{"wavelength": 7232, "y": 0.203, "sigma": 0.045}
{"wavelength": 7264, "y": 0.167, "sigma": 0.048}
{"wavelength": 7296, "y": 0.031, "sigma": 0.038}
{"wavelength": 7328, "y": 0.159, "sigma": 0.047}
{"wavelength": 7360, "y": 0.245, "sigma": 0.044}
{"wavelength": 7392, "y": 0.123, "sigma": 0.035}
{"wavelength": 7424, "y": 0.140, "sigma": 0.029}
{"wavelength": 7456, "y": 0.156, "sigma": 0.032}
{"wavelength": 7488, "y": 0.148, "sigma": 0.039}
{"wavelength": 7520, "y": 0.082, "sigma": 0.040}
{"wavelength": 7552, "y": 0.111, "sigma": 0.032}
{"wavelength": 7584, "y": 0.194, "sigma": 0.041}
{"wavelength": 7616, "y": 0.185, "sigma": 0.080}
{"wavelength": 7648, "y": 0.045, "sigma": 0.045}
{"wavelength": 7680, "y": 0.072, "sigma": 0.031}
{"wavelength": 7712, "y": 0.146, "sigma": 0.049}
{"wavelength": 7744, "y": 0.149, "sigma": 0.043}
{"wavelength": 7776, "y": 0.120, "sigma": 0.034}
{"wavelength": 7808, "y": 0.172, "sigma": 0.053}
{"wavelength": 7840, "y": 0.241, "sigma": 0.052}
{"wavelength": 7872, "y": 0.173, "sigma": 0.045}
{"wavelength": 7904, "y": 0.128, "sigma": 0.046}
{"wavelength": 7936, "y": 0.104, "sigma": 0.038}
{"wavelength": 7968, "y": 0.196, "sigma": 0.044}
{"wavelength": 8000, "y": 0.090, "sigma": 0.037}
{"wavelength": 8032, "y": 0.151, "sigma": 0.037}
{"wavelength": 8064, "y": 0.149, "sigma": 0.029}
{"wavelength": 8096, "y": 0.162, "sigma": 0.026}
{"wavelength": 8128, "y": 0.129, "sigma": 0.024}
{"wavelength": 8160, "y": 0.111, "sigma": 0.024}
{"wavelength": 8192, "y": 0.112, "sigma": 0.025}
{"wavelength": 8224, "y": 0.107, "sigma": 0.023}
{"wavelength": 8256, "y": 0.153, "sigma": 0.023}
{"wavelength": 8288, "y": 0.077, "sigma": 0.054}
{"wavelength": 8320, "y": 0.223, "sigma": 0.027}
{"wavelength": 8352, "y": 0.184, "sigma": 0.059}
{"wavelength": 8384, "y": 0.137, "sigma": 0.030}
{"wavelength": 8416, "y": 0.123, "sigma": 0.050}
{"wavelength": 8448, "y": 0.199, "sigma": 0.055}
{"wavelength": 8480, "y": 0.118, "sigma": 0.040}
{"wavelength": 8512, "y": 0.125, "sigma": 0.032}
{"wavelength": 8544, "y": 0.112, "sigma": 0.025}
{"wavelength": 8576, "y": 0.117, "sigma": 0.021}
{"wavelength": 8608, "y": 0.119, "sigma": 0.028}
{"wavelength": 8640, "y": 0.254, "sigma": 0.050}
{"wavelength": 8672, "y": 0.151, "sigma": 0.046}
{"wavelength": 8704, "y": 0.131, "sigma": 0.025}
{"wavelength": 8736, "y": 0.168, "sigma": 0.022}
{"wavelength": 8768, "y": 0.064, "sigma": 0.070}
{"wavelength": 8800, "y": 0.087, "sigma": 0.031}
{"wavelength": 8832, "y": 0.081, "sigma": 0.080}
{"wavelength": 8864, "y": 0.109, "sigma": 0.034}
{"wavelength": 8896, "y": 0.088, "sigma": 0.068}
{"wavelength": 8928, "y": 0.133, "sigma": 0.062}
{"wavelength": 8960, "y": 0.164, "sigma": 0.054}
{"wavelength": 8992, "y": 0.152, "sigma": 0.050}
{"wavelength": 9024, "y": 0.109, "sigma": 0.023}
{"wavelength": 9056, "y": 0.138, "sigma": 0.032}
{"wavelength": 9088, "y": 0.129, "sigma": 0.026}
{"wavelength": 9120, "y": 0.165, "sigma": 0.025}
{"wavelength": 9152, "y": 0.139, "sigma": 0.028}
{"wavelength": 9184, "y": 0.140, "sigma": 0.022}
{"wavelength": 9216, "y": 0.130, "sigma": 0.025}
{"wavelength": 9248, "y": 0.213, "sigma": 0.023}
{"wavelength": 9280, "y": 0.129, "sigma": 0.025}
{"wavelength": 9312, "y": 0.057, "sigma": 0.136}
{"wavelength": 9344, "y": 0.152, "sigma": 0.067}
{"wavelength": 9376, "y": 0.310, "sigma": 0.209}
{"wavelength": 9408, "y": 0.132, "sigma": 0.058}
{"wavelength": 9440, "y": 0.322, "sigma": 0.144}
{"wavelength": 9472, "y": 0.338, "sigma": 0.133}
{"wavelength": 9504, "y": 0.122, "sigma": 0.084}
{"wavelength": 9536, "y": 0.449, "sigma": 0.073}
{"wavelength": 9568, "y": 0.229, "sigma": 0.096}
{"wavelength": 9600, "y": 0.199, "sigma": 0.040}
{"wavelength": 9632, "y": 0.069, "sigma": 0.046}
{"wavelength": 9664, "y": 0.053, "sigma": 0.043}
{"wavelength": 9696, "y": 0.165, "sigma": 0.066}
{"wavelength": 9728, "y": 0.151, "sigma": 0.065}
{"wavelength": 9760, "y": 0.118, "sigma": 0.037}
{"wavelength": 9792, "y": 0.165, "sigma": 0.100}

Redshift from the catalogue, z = 0.90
